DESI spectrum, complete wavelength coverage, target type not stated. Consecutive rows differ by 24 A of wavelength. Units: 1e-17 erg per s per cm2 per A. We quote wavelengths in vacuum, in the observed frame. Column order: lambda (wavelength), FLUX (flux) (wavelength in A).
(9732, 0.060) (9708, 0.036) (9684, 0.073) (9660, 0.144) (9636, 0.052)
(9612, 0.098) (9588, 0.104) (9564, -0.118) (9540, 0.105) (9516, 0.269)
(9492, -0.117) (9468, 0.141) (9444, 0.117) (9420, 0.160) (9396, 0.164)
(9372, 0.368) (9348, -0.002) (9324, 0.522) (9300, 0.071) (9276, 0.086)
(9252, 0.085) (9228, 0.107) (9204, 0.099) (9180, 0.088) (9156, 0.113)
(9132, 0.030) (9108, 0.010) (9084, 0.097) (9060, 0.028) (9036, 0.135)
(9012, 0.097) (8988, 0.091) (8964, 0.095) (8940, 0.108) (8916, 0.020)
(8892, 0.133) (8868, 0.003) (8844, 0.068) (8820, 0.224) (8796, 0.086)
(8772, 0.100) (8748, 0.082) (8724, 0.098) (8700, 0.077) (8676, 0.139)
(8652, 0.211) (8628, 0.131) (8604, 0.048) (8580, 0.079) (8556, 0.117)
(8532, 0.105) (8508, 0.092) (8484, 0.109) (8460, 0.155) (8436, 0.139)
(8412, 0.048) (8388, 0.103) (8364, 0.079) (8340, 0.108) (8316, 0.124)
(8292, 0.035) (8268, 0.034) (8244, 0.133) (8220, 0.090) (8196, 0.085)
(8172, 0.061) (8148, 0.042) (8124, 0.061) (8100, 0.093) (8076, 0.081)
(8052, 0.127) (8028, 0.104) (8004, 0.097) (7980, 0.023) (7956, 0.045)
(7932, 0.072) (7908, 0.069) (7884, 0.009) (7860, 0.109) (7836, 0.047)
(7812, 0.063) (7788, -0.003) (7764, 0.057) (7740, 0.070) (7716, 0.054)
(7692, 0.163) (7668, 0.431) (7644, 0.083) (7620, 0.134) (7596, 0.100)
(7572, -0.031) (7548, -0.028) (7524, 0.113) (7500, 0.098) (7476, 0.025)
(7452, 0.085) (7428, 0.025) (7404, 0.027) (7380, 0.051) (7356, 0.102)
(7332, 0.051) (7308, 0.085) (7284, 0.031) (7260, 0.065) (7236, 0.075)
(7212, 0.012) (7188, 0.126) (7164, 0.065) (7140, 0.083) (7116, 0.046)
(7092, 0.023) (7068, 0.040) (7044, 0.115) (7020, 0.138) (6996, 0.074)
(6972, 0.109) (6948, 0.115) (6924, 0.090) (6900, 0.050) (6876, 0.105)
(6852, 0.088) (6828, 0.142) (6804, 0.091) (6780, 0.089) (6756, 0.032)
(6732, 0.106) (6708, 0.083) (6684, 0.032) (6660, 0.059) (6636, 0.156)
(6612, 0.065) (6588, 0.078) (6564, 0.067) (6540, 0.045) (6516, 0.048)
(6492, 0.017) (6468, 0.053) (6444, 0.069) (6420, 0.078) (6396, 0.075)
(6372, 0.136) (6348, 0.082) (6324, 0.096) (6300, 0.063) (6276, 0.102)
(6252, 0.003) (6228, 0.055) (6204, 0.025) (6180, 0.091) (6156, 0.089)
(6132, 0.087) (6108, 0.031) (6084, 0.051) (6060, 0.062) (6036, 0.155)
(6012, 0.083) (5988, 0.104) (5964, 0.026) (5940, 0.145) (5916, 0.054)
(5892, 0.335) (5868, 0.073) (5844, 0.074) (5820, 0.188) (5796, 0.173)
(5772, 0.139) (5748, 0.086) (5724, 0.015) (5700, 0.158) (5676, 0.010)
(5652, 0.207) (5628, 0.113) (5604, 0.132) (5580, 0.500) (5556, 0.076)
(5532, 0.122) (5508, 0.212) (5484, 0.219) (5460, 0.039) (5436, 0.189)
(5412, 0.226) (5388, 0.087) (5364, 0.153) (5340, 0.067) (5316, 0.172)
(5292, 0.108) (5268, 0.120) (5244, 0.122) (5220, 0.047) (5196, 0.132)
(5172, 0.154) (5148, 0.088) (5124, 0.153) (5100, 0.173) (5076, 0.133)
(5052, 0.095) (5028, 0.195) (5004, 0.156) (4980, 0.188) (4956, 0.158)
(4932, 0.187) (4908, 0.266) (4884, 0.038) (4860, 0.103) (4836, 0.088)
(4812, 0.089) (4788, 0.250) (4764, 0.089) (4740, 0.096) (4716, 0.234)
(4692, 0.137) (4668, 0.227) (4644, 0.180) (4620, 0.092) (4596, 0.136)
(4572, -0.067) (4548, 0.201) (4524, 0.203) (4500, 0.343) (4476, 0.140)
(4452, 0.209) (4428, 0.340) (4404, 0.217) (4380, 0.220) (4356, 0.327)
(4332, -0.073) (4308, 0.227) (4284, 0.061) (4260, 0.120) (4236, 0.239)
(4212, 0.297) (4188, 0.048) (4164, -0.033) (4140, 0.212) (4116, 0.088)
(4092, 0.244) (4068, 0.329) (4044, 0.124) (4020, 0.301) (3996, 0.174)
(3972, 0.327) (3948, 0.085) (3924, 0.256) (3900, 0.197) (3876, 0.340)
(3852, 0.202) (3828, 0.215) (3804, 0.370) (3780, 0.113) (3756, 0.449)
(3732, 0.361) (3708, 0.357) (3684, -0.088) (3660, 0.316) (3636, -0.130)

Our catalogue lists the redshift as 1.06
